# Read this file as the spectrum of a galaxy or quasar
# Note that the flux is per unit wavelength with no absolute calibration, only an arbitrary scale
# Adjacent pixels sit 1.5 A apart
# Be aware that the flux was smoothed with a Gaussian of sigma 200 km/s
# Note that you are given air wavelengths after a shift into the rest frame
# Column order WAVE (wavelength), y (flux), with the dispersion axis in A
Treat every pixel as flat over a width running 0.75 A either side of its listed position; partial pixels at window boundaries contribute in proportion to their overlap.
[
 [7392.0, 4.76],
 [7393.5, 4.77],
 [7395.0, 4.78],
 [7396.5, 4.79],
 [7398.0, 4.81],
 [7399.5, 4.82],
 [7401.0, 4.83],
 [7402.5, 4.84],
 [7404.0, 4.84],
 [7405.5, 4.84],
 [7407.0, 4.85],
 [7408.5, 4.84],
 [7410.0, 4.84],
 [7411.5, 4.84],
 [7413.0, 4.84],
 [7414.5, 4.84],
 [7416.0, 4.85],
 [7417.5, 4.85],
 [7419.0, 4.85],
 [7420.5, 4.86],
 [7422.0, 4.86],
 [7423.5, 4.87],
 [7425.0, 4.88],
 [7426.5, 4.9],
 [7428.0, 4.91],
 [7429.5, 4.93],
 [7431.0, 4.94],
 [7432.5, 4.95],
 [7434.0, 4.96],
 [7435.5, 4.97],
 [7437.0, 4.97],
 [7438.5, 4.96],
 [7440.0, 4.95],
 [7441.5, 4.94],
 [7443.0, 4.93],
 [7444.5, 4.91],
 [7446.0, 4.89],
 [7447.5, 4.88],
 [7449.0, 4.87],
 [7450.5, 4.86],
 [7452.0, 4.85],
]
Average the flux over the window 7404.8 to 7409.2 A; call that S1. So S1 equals 4.84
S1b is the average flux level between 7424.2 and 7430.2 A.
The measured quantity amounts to 4.9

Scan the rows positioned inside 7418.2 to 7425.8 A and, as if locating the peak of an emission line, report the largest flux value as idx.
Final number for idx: 4.88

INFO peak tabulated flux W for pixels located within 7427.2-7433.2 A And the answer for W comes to 4.95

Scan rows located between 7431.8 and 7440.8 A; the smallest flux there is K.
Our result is 4.95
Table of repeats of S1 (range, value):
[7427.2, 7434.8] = 4.94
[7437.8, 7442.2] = 4.95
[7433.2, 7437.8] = 4.97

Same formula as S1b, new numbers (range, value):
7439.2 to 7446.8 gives 4.92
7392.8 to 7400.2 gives 4.79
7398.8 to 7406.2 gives 4.83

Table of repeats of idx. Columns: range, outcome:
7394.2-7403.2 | 4.84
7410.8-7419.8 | 4.85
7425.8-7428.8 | 4.91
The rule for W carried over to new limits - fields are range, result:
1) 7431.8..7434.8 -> 4.96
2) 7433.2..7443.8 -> 4.97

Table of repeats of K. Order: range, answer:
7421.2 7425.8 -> 4.86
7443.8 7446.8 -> 4.89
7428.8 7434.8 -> 4.93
